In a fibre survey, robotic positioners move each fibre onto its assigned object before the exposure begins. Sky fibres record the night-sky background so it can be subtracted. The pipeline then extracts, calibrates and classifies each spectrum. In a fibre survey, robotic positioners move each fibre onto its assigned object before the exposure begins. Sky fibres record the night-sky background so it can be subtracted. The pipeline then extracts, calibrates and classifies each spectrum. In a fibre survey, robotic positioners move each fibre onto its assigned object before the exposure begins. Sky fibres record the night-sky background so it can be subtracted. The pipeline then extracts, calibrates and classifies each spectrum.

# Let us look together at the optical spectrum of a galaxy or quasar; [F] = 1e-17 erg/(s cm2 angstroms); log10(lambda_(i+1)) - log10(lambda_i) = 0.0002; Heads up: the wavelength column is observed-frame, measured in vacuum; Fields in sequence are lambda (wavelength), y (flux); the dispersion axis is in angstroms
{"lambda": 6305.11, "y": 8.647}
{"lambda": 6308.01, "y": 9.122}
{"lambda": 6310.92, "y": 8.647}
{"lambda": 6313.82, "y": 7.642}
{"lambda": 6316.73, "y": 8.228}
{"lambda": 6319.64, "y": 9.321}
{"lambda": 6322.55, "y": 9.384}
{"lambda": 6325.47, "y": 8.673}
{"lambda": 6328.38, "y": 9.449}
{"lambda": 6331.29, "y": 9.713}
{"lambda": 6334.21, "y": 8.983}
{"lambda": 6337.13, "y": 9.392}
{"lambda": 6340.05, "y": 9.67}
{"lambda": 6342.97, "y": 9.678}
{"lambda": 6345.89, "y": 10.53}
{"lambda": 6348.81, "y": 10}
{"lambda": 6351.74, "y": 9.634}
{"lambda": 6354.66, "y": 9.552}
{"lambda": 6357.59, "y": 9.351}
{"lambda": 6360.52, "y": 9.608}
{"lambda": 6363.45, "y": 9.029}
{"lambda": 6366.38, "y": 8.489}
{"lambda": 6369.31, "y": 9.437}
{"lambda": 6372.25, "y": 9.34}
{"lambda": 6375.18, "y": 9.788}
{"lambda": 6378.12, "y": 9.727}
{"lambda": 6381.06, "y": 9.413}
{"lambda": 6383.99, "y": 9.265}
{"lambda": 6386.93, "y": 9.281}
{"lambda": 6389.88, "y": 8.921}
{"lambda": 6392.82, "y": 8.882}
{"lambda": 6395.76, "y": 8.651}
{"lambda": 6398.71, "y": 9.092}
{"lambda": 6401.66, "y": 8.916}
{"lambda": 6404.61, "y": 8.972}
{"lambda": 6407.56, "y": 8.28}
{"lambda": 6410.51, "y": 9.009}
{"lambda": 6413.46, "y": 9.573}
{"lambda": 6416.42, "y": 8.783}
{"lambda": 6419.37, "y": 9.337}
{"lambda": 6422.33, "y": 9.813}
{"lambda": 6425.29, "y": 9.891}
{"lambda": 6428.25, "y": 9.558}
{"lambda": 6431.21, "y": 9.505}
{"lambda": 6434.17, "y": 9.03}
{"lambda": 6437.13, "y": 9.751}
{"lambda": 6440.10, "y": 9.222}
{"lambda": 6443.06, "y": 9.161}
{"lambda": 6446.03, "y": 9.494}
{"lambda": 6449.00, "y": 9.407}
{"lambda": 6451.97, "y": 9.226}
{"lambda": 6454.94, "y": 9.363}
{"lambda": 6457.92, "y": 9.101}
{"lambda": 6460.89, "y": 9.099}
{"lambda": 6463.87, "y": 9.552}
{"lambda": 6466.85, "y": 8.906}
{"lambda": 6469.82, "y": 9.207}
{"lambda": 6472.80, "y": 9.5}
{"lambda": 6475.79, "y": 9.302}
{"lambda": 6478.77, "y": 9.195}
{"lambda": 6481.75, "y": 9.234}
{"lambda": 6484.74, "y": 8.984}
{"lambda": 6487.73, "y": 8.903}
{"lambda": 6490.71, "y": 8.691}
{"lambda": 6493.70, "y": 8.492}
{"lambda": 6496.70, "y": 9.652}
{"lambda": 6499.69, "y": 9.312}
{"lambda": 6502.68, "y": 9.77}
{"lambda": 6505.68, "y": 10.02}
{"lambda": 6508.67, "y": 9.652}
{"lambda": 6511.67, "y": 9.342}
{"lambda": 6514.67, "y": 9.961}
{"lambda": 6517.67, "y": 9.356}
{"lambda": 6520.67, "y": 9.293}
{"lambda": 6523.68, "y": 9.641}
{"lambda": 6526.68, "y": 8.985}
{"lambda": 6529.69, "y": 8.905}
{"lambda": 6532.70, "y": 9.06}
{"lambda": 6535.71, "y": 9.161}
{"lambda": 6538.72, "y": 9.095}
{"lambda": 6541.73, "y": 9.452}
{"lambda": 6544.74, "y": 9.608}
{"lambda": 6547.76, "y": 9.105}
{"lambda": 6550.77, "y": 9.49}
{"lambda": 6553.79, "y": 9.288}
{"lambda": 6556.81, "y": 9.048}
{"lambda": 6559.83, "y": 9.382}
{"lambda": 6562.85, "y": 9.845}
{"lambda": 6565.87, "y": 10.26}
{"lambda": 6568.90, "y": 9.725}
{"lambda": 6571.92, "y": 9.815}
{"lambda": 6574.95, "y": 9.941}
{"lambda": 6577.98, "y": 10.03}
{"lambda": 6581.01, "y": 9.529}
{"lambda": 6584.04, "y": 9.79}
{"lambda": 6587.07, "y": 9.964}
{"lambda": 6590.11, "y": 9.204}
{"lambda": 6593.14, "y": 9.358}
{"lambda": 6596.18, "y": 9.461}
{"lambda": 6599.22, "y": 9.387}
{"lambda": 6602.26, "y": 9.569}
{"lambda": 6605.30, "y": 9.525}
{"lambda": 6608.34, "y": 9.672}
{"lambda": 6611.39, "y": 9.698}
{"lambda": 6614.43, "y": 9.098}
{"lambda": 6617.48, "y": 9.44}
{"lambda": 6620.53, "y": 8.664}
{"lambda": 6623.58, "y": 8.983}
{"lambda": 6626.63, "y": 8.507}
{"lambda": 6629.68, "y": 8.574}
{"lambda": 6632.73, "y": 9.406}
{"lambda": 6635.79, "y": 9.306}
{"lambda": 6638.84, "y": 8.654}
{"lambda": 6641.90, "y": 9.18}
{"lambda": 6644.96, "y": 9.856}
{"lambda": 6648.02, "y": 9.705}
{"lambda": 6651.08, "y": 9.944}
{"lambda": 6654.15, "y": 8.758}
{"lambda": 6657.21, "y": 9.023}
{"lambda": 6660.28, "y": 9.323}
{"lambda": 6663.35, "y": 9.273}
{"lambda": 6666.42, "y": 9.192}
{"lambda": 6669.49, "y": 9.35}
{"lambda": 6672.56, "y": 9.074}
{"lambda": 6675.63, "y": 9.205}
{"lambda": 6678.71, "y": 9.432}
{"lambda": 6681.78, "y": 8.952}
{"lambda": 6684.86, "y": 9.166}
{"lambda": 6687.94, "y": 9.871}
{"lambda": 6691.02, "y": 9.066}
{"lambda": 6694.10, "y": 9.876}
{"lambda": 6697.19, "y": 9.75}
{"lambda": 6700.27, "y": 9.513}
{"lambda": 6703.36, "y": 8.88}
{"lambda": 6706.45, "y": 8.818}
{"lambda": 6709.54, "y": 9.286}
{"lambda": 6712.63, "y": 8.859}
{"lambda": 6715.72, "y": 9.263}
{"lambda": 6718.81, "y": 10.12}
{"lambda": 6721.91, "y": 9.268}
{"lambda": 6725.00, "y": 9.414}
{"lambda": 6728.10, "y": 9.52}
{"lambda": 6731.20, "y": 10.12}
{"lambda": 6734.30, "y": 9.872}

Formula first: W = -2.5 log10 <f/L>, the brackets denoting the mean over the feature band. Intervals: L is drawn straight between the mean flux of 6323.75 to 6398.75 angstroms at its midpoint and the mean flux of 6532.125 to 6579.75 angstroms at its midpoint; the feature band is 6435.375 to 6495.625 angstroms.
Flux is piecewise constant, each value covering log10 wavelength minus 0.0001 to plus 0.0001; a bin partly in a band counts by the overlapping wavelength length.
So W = 0.03 mag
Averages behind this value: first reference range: 9.37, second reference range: 9.53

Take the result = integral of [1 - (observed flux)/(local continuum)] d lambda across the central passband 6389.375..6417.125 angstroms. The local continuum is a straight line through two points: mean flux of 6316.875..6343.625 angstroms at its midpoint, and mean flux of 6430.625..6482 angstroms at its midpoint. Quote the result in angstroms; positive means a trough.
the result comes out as 1.14 angstroms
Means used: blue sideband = 9.3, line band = 8.91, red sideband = 9.29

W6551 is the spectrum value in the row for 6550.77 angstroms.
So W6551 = 9.49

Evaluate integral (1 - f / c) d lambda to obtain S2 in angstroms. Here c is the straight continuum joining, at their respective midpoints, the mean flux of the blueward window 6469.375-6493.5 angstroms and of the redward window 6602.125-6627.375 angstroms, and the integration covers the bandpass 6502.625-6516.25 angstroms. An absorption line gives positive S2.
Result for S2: -0.9 angstroms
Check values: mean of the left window 9.09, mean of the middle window 9.74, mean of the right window 9.24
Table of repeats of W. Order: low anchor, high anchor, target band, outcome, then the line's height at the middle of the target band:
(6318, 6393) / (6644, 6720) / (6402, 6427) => 0.023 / 9.4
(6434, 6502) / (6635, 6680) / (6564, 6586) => -0.070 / 9.26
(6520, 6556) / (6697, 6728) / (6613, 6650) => 0.018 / 9.28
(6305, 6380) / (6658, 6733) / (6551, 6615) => -0.031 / 9.33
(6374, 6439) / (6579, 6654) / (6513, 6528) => -0.018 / 9.3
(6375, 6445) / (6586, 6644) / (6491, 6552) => -0.013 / 9.24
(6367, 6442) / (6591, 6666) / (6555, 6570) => -0.044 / 9.26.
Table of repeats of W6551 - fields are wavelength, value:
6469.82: 9.207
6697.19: 9.75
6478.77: 9.195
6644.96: 9.856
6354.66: 9.552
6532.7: 9.06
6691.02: 9.066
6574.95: 9.941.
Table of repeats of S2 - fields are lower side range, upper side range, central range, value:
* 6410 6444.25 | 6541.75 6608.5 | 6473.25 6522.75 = 0.8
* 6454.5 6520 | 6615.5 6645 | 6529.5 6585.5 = -2.2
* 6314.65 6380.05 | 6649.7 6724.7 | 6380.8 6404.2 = 0.9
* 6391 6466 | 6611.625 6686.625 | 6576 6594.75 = -0.9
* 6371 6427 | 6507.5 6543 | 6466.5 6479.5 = 0.0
